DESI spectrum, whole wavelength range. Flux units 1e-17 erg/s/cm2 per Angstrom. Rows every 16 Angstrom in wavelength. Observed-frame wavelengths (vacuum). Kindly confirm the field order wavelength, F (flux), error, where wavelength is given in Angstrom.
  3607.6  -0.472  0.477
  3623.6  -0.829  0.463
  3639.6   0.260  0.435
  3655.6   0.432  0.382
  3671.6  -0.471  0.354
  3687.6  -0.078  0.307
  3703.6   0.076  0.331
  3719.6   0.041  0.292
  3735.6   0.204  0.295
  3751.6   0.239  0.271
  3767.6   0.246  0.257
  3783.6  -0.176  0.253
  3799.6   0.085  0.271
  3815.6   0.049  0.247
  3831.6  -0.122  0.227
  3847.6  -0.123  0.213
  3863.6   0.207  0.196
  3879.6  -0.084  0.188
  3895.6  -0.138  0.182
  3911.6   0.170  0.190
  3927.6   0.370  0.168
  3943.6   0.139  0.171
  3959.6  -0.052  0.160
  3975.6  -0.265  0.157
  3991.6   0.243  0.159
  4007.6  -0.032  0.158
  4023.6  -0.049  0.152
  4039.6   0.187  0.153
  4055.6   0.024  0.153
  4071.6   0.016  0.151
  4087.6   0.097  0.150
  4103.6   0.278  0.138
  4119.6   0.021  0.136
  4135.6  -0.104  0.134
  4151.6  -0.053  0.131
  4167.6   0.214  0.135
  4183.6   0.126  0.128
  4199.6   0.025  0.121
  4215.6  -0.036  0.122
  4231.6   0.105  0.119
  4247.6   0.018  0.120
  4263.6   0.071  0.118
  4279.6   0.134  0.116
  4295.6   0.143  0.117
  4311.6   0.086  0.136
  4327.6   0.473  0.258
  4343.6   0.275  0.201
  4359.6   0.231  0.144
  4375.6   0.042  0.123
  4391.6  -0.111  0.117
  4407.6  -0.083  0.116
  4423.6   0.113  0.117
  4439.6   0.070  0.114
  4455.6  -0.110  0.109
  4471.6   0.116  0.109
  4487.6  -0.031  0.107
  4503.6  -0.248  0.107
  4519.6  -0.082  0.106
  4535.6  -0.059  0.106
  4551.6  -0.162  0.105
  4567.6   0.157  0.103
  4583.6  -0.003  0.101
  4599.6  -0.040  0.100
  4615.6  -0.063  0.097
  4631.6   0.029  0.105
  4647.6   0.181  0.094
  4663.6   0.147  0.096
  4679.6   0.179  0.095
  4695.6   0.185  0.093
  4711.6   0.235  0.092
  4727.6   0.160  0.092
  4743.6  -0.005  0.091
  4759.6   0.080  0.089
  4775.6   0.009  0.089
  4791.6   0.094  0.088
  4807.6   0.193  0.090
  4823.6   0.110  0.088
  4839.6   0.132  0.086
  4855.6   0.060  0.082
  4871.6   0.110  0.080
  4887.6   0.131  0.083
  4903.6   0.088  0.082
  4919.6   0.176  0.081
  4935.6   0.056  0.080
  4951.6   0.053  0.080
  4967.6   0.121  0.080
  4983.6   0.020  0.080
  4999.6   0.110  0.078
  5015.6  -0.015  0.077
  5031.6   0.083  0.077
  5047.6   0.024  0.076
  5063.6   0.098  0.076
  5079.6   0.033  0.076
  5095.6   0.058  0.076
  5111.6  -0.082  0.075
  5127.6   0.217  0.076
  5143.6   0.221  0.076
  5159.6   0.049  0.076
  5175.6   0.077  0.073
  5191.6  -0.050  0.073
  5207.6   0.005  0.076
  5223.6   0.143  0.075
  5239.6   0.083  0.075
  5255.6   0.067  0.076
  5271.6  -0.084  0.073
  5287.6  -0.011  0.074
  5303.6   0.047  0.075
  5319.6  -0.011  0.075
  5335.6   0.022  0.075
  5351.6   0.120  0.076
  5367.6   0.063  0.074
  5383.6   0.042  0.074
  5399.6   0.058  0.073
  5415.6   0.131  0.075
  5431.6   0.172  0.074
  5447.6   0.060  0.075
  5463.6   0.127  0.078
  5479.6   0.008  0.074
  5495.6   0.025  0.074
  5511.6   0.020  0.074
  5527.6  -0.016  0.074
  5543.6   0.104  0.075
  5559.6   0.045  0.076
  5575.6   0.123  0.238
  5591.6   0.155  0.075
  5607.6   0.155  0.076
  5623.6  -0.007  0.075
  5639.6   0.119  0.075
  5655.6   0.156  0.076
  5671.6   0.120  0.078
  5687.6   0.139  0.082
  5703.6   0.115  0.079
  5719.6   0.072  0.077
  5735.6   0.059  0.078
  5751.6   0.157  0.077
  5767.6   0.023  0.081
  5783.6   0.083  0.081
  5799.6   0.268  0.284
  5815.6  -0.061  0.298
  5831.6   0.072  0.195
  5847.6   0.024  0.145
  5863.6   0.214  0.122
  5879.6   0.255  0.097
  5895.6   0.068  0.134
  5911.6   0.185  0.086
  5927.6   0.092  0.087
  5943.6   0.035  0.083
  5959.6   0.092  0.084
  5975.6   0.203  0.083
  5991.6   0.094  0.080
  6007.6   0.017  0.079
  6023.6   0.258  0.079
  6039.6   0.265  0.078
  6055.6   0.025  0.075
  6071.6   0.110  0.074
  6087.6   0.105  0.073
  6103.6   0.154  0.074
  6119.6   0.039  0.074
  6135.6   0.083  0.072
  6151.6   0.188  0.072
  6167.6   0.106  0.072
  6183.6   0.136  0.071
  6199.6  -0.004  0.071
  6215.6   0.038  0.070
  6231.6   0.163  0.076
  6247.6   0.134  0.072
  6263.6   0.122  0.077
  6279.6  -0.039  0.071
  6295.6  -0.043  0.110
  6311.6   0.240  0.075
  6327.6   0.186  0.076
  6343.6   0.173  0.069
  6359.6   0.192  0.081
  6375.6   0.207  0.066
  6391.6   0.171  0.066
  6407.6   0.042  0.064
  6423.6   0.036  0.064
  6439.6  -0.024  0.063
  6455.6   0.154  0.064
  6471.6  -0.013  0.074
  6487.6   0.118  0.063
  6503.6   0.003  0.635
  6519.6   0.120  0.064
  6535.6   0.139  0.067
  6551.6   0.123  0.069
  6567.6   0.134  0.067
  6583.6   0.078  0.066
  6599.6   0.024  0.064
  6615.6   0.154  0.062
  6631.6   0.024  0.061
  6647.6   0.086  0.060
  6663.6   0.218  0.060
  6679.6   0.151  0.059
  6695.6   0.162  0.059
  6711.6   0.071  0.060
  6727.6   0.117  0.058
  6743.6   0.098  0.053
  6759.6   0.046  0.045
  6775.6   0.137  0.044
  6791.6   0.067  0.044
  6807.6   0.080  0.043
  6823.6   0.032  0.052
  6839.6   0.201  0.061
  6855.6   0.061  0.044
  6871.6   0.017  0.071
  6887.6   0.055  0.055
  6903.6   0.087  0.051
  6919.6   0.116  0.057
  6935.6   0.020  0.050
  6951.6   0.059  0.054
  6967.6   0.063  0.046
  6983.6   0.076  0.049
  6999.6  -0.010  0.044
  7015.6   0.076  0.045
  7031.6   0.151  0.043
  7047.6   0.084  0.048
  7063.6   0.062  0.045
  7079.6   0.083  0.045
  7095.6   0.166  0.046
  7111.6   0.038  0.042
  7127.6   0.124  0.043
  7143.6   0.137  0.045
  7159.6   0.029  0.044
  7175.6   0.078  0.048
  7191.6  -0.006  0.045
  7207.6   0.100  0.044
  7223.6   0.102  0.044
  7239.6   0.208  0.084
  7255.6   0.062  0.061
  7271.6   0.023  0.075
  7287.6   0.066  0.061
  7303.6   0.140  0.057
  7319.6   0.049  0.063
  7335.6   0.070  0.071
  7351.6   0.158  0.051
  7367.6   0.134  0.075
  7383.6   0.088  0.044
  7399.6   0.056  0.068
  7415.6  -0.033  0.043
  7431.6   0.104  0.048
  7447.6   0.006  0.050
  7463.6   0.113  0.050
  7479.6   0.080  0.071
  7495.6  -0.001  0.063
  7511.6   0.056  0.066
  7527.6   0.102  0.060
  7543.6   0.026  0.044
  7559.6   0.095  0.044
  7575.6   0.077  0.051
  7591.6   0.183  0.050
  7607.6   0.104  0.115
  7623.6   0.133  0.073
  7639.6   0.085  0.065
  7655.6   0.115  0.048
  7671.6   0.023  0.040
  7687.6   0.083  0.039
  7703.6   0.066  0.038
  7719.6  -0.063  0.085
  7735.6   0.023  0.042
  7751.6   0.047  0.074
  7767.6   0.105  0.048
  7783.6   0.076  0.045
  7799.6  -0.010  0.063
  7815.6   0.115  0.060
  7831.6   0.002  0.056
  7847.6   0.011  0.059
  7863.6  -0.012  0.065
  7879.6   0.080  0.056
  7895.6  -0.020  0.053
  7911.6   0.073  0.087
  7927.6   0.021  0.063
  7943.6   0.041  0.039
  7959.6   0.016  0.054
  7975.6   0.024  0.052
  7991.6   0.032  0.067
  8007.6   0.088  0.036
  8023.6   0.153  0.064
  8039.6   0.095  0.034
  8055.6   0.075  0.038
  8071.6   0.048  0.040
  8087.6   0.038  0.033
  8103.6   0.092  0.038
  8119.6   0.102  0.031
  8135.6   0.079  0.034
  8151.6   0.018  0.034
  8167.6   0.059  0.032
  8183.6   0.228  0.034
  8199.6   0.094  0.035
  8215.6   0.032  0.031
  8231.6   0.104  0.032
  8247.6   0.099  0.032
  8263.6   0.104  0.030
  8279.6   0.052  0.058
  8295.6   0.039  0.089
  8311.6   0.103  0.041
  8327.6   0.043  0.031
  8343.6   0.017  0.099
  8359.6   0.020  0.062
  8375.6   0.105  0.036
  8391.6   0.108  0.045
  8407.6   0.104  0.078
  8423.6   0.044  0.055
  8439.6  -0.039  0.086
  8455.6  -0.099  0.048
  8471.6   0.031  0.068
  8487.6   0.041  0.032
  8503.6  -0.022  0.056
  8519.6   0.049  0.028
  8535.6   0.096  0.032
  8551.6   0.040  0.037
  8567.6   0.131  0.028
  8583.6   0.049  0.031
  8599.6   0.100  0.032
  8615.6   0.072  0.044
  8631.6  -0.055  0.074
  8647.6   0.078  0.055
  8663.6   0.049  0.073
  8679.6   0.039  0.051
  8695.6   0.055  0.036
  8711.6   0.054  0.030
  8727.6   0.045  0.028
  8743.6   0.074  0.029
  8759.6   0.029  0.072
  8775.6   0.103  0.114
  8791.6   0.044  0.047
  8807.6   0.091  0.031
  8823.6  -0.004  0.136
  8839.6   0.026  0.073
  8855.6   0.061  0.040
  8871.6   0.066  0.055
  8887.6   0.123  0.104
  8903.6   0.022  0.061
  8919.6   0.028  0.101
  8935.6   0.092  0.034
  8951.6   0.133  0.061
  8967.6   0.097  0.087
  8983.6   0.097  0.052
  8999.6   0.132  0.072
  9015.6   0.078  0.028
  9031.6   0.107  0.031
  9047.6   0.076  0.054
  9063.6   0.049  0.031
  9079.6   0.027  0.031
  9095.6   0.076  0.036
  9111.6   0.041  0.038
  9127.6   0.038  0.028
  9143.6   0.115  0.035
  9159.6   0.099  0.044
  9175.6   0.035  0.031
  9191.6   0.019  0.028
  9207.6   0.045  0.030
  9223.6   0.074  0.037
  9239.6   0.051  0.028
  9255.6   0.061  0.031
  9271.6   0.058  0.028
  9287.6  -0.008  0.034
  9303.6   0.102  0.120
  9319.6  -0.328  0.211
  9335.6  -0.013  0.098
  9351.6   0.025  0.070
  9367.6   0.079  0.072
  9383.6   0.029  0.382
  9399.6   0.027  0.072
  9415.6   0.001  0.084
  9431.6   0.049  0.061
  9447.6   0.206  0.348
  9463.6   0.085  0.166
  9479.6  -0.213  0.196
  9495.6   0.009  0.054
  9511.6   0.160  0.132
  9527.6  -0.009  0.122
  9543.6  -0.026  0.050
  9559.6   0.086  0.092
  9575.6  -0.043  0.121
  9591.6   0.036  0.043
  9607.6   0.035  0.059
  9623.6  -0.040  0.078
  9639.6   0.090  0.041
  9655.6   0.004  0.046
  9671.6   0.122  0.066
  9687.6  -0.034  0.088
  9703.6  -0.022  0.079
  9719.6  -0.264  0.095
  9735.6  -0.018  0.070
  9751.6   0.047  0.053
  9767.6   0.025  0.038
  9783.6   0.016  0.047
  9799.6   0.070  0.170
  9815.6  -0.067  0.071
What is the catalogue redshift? 0.246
